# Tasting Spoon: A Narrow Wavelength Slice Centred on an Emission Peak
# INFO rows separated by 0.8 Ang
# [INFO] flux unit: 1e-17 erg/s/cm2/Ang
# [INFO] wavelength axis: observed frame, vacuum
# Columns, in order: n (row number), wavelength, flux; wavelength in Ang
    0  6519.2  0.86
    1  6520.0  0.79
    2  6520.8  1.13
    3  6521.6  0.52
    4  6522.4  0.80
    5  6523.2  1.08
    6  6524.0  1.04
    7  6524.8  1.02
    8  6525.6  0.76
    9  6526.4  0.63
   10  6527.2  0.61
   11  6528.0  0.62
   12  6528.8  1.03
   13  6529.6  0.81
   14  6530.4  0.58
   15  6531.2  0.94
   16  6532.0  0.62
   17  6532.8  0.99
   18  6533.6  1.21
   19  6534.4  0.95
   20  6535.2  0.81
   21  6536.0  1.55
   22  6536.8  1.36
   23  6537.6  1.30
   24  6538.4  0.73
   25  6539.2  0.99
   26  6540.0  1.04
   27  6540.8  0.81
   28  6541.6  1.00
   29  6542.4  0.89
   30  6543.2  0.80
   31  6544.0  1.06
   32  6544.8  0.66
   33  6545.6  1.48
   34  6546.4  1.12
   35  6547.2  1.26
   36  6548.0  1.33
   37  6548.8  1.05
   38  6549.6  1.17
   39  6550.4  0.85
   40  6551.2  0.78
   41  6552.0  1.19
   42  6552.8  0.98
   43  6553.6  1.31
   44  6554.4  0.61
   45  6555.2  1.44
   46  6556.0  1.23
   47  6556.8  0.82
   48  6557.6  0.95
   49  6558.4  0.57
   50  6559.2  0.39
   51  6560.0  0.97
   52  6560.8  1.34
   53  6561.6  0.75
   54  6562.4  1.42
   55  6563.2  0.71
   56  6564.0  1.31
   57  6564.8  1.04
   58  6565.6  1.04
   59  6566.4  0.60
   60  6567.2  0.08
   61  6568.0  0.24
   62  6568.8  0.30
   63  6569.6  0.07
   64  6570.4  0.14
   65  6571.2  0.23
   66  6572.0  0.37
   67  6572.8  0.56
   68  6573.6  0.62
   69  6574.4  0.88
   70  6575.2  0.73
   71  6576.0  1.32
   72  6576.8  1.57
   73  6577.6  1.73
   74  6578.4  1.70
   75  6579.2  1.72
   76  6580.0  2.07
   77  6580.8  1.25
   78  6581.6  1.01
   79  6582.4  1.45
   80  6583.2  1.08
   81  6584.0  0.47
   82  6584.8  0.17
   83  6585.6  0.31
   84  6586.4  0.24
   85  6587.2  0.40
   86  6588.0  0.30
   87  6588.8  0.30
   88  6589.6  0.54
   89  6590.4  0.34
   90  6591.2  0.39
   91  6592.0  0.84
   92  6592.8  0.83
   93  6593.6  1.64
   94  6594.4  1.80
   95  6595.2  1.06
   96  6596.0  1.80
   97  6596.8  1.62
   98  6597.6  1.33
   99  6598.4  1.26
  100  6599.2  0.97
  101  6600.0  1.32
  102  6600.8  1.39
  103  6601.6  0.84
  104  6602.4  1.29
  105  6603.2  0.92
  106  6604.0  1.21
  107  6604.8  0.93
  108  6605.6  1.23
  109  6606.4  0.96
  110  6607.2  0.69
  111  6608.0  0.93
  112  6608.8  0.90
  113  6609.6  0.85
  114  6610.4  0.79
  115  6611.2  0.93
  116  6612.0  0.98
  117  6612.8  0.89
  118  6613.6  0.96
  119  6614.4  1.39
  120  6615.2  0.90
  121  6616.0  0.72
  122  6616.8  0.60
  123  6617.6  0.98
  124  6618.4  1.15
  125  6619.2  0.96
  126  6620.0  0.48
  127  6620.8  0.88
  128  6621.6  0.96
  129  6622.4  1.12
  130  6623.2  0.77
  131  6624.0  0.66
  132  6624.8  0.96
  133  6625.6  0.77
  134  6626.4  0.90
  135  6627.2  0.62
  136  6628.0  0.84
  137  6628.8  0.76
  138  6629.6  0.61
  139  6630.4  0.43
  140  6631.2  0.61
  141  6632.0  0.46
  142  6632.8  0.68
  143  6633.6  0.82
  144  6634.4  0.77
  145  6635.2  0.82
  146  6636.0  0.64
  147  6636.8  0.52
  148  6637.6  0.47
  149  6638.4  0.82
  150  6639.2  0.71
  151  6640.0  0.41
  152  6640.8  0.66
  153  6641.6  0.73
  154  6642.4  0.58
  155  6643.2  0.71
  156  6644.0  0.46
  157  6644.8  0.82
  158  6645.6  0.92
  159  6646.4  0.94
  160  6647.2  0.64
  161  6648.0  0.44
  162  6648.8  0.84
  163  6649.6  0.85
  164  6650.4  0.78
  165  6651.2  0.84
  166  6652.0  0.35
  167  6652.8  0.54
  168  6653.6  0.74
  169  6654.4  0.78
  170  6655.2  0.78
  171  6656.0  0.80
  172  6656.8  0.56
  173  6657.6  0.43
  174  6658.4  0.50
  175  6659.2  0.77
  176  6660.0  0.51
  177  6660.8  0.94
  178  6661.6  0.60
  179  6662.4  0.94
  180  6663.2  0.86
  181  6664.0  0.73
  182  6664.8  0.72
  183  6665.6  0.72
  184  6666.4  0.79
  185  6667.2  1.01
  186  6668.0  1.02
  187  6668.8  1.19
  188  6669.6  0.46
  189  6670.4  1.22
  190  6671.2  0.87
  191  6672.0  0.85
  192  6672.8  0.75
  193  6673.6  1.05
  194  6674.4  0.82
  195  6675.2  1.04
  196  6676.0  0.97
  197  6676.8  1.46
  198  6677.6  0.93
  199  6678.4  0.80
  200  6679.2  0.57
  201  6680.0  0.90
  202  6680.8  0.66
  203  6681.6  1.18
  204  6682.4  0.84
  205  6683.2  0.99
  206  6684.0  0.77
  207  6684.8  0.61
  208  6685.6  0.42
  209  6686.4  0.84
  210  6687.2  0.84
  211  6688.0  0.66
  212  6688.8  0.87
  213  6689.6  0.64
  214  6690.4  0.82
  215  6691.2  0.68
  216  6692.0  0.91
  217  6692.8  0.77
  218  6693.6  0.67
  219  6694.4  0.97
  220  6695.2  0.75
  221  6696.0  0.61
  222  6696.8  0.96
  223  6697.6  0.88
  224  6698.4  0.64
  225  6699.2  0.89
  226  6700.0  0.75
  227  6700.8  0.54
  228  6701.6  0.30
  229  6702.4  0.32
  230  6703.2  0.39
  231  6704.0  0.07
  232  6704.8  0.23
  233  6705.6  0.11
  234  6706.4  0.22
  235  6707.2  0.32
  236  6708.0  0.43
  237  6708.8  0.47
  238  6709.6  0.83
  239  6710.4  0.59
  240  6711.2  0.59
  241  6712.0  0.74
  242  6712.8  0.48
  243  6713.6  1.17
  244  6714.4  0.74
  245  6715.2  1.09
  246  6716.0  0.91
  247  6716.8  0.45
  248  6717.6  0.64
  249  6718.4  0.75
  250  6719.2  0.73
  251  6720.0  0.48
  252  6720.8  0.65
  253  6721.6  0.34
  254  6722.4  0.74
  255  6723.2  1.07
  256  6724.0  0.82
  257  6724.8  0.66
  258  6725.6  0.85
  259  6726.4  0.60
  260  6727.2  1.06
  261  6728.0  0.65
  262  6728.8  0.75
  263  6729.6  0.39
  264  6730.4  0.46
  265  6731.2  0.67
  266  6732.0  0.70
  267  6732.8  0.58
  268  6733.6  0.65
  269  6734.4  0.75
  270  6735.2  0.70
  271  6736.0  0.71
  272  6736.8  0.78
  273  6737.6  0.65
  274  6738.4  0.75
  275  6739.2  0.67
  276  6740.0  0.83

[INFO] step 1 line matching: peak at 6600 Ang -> Mg II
